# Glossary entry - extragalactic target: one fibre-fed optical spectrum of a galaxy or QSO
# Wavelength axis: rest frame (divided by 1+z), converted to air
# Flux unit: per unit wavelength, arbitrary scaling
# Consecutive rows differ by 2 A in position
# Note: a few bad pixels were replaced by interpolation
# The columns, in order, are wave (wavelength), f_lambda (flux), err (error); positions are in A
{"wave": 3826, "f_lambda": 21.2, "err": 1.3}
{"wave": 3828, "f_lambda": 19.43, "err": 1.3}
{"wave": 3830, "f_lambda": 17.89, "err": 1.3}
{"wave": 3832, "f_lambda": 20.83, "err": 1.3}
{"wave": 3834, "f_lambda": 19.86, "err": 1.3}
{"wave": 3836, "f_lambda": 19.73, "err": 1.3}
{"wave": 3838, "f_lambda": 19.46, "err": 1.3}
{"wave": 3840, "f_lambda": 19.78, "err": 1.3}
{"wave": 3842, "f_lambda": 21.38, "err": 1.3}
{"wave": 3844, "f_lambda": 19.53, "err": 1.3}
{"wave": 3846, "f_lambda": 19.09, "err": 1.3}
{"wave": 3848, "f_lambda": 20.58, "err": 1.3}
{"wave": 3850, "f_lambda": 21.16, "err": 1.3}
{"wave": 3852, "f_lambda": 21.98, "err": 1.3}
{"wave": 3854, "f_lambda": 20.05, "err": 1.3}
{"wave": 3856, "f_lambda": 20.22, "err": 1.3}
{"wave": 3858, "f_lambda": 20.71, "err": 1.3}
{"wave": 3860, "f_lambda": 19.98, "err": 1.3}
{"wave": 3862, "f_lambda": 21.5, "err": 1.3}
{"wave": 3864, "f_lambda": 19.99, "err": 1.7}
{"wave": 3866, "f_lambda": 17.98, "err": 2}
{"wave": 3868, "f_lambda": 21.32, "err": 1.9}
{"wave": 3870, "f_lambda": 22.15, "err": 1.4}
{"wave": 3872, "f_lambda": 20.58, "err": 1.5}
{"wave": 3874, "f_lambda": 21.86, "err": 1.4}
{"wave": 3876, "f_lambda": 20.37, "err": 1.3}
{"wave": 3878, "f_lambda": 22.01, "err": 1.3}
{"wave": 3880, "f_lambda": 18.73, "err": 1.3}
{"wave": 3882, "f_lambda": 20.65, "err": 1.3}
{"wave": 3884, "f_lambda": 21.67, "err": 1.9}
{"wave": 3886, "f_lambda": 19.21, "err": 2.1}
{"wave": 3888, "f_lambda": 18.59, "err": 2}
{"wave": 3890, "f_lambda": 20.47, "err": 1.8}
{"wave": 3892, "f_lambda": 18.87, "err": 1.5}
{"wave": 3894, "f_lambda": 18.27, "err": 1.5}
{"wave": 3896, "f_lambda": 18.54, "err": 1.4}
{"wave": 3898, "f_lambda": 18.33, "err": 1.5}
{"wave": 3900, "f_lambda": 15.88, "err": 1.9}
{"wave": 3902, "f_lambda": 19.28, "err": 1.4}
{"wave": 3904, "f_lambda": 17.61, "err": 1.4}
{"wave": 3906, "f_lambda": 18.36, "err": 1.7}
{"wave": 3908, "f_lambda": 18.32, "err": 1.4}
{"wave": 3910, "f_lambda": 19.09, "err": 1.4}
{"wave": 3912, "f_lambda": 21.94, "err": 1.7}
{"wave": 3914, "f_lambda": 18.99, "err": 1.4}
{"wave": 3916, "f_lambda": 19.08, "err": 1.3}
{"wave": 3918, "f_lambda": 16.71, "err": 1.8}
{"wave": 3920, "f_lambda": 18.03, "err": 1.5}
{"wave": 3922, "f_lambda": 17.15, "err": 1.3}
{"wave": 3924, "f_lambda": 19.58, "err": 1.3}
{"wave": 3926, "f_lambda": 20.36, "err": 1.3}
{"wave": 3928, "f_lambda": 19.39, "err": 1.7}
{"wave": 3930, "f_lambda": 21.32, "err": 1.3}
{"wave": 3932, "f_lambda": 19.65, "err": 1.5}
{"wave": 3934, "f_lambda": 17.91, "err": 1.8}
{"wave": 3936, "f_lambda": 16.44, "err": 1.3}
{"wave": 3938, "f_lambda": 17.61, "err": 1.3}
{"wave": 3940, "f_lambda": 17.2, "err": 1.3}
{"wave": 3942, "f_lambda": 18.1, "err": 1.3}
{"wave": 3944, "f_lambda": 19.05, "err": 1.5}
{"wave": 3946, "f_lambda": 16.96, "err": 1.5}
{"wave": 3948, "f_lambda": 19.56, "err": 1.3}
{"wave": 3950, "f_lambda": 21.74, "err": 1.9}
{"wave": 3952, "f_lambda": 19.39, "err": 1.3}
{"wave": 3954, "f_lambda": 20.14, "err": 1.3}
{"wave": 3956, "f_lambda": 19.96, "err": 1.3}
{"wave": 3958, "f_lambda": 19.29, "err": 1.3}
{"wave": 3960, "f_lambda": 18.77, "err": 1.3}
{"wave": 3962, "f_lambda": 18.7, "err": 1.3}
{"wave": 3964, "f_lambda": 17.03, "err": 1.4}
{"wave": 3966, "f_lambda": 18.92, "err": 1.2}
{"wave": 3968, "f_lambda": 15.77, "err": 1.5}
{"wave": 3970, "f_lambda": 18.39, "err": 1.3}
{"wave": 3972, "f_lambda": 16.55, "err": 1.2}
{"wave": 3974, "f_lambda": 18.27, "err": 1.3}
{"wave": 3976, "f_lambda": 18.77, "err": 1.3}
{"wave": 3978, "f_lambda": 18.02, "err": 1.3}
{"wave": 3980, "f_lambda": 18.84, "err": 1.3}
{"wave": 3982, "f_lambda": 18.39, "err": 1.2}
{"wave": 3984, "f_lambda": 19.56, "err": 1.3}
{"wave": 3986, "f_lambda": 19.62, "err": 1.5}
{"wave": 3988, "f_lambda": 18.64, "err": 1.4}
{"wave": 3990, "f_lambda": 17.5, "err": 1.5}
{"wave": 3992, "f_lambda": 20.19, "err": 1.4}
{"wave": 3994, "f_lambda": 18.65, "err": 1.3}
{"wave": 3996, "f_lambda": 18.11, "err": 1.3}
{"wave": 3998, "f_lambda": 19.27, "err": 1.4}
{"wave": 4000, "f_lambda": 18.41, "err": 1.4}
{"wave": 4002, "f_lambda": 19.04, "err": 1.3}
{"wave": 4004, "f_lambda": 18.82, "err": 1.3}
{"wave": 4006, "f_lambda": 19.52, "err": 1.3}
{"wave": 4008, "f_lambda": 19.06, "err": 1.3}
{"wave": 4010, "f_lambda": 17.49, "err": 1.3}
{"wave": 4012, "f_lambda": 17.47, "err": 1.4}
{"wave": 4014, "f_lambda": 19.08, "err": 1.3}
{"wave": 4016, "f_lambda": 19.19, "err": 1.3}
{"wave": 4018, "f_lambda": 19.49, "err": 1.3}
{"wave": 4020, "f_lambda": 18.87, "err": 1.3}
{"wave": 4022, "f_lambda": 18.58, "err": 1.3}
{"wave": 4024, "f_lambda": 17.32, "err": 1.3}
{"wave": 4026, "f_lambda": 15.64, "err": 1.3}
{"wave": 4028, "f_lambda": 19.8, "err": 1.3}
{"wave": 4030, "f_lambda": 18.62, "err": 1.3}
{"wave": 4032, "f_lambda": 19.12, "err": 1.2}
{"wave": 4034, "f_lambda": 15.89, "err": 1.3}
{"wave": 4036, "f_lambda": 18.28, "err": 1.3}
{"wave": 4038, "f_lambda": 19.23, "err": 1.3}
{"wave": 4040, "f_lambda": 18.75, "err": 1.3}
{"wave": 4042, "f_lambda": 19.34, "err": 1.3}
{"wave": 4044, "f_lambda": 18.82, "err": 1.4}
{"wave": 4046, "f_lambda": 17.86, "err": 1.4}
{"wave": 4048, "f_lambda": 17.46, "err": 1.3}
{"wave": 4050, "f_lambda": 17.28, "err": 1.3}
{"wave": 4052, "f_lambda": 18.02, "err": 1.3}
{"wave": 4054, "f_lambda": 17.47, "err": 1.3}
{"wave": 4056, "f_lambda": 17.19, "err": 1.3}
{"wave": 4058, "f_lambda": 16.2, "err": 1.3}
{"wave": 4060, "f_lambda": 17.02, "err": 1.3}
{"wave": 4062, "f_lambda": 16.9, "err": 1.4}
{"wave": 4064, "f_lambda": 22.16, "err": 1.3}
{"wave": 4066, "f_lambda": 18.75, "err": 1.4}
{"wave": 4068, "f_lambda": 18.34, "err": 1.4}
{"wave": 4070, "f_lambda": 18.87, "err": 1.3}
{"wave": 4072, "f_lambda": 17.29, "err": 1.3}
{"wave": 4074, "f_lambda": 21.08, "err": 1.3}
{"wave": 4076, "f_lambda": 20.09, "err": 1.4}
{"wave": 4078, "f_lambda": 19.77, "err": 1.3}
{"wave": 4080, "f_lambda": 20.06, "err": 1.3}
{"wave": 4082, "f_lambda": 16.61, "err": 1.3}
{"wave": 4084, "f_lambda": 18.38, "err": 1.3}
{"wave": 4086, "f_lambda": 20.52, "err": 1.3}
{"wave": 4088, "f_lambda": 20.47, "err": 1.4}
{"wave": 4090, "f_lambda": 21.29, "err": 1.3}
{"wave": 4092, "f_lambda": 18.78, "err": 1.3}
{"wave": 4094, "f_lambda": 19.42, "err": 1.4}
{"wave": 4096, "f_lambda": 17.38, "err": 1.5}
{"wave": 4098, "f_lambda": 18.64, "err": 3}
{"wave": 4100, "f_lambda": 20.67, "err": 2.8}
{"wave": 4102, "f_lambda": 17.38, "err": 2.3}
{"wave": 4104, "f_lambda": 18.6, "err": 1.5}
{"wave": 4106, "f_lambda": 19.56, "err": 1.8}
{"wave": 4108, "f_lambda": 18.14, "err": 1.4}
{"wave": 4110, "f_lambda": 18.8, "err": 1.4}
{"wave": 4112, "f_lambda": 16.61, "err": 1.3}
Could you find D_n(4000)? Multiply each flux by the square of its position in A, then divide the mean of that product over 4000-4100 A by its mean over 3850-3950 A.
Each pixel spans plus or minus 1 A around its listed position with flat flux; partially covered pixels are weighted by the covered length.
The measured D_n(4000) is 1.04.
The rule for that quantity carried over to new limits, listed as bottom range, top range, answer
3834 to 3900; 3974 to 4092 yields 1.01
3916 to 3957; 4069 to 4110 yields 1.10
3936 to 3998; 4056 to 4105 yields 1.08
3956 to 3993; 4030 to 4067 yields 1.02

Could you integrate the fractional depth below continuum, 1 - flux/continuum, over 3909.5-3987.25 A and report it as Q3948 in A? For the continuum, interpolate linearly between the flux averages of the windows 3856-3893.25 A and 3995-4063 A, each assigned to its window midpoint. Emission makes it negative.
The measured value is 2.40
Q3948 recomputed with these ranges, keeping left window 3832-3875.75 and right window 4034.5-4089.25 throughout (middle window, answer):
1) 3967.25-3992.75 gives 1.3 A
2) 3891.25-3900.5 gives 0.9 A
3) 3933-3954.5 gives 1.2 A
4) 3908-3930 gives 0.8 A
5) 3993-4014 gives 0.5 A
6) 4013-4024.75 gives 0.1 A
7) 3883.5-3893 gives 0.2 A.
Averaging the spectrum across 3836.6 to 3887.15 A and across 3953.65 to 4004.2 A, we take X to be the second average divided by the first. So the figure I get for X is 0.9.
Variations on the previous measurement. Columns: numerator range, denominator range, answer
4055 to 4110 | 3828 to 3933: 0.96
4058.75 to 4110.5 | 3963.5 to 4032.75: 1.03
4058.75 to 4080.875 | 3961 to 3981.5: 1.06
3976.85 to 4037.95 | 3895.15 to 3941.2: 1.00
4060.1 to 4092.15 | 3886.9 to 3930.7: 1.03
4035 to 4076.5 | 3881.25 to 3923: 0.98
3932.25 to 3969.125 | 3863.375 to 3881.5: 0.90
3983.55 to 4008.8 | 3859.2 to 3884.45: 0.92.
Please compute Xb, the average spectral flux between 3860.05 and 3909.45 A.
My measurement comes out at 19.6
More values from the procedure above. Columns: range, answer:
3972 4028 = 18.6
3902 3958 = 18.9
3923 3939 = 19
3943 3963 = 19.4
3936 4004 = 18.6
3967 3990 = 18.2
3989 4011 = 18.7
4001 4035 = 18.4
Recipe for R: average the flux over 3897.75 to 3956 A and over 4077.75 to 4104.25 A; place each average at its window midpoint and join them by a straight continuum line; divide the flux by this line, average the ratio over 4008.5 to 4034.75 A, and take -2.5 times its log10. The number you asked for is 0.04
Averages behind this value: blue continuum 18.8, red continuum 19.1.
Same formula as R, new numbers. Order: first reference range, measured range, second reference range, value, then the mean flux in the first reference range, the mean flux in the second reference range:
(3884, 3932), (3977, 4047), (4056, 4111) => 0.02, 18.9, 18.9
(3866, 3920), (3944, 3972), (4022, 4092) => 0.02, 19.4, 18.5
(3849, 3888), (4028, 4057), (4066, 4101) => 0.08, 20.6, 19.3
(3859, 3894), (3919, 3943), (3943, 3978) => 0.04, 20.3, 18.6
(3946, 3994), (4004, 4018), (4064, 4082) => 0.01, 18.7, 19.3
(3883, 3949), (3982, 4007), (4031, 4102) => -0.01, 18.7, 18.7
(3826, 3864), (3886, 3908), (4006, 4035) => 0.07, 20.2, 18.3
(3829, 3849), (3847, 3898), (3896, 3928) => -0.05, 19.8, 18.6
